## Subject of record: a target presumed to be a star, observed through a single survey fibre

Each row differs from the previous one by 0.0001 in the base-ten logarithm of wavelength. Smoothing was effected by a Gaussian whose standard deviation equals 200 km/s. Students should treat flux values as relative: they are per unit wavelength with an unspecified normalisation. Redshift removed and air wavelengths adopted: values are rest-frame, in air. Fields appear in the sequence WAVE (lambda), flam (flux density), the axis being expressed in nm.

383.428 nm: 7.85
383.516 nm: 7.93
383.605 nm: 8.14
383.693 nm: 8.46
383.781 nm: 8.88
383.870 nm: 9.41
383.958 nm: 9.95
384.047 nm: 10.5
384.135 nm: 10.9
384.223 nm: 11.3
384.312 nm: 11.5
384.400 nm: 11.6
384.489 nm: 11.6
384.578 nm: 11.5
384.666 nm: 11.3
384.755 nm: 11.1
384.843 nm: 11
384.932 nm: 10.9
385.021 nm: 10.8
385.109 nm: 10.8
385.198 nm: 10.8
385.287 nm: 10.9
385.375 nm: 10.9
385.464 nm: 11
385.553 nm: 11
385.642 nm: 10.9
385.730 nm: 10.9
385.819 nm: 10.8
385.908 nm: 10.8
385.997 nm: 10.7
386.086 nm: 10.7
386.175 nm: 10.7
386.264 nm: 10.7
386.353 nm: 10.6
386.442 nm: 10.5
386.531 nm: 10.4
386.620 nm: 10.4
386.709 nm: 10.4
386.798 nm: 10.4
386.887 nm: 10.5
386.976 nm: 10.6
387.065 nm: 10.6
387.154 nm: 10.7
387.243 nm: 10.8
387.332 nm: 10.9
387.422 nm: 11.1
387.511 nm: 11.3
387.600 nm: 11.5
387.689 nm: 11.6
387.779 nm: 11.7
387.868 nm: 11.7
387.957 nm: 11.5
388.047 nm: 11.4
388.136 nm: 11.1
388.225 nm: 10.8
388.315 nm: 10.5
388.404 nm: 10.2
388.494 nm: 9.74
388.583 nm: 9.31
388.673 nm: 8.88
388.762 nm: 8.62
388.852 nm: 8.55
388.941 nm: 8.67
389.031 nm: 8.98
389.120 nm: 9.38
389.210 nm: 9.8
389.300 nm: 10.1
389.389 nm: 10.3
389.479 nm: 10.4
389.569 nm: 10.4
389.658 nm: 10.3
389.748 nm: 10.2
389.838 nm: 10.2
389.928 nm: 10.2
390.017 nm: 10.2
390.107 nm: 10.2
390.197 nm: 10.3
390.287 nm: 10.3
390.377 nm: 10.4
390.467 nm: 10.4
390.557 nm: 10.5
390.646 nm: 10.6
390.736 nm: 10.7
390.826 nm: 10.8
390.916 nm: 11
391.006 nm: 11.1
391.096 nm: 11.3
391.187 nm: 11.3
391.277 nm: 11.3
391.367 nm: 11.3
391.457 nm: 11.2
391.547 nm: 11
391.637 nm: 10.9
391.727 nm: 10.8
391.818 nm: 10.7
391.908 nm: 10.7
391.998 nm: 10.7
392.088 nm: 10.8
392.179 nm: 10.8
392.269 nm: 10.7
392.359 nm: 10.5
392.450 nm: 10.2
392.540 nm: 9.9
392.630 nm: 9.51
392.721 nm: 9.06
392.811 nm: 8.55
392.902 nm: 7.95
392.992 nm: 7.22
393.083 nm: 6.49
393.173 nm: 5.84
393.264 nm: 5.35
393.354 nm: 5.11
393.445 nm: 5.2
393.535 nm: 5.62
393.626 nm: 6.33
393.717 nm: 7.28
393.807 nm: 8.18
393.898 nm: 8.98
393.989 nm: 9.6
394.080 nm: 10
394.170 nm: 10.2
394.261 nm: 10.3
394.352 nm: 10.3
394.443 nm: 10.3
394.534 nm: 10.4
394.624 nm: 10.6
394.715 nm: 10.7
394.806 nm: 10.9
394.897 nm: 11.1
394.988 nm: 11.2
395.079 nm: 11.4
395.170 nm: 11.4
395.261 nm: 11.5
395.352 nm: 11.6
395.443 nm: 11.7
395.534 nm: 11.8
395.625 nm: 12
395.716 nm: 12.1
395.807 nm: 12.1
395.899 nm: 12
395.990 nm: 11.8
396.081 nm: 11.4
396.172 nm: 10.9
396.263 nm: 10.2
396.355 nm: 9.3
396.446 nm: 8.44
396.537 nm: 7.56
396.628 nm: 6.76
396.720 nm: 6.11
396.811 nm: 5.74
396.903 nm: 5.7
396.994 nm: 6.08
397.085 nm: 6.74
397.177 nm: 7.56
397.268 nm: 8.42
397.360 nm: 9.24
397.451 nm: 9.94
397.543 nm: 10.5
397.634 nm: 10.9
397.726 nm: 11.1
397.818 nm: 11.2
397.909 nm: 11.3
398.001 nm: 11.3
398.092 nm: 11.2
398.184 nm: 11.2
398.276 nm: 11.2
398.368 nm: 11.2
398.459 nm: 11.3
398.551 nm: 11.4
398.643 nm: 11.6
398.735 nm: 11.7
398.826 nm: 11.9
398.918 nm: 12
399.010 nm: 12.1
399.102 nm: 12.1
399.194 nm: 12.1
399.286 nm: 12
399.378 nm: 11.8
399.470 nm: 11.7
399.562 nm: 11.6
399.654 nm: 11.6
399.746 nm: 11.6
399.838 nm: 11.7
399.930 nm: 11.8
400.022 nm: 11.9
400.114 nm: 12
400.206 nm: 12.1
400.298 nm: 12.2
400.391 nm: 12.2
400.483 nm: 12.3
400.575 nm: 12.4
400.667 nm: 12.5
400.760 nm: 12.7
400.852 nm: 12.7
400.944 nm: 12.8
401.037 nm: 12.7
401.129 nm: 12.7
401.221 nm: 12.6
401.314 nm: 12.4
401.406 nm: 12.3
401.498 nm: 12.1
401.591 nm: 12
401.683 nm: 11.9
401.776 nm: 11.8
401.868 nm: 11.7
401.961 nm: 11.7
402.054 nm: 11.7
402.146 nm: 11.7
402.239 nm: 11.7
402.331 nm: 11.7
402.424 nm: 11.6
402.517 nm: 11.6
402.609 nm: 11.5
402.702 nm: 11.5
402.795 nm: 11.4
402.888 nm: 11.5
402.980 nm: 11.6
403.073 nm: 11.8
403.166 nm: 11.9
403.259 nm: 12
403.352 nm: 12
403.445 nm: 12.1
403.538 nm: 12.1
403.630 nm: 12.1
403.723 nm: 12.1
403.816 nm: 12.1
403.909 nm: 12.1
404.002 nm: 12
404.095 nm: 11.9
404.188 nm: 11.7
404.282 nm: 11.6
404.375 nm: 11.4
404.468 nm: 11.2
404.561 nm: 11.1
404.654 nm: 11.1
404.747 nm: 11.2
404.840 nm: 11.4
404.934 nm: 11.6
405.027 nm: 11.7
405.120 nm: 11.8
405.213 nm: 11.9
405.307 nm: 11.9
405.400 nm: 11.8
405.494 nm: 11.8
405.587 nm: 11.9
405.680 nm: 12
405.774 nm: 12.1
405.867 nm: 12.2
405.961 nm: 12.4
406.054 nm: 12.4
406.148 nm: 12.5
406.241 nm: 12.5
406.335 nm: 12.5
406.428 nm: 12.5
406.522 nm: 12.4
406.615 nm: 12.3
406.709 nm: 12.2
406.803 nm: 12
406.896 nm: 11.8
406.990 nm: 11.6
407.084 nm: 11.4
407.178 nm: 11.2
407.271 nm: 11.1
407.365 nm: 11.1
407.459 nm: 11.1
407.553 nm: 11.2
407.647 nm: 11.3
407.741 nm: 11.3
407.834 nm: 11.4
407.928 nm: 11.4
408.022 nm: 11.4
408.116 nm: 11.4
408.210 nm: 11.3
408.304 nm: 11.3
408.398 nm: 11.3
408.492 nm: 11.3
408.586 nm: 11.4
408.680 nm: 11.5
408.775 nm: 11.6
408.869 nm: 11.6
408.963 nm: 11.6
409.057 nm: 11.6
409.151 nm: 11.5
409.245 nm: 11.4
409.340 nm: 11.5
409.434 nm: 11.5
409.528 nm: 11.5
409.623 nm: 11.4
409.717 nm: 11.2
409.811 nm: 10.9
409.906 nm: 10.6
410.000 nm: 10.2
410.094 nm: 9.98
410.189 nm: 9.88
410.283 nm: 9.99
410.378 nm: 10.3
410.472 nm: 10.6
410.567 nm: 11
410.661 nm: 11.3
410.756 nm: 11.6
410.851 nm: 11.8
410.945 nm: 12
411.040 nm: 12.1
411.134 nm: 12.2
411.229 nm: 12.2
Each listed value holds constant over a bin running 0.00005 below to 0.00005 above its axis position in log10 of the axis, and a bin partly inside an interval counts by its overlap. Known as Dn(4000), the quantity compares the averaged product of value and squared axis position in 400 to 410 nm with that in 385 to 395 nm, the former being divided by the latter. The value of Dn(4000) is 1.3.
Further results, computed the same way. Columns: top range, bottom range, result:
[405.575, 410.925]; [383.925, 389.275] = 1.20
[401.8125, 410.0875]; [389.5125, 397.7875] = 1.27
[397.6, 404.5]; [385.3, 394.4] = 1.25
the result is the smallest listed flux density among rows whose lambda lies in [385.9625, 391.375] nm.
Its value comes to 8.55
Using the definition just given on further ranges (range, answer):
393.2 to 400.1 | 5.11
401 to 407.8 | 11.1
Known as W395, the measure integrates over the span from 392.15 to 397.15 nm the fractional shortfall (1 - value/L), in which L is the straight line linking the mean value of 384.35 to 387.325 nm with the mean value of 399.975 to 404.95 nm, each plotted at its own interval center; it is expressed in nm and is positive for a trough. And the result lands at 0.95 nm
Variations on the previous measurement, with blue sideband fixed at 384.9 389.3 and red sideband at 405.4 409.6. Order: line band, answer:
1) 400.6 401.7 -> -0.11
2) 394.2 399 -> 0.32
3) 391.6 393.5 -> 0.34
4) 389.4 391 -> 0.04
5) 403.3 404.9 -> -0.03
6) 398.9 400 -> -0.06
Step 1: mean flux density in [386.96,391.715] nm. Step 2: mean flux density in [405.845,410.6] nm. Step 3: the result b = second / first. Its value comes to 1.1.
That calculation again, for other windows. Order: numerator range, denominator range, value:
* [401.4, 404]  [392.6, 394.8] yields 1.42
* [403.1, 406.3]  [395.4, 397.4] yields 1.28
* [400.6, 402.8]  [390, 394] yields 1.27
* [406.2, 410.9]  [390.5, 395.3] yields 1.17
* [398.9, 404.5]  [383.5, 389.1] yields 1.14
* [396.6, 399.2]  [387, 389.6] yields 0.96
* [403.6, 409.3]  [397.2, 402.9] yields 1.00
